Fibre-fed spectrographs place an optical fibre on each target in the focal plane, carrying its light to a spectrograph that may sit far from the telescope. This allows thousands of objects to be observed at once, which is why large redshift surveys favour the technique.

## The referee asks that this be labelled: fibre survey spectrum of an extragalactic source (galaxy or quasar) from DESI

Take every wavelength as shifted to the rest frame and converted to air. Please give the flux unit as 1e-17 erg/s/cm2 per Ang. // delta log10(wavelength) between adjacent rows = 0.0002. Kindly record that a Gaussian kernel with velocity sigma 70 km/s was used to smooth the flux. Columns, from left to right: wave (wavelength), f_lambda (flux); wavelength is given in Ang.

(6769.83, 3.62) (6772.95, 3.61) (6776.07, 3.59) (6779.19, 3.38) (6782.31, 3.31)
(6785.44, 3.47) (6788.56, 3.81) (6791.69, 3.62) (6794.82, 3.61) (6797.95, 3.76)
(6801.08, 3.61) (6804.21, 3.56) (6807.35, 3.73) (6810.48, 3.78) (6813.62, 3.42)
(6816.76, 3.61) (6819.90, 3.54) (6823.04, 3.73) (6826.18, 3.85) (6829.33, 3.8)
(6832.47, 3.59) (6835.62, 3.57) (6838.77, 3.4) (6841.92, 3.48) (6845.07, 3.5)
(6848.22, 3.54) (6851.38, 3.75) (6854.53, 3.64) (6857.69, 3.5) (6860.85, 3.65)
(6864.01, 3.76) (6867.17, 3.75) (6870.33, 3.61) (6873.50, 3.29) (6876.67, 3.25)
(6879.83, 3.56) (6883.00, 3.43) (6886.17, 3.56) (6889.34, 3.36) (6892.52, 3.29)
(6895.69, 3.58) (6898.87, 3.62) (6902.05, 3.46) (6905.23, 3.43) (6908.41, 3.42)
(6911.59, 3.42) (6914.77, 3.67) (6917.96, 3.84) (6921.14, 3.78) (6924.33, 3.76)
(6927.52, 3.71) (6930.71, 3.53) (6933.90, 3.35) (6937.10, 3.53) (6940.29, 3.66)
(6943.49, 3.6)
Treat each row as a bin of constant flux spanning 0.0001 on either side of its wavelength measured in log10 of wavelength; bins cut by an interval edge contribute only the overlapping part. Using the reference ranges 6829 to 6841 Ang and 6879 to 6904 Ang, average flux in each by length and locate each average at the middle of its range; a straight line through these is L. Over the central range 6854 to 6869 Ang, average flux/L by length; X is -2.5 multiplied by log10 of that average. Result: -0.04 mag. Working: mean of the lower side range 3.56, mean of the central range 3.66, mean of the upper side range 3.48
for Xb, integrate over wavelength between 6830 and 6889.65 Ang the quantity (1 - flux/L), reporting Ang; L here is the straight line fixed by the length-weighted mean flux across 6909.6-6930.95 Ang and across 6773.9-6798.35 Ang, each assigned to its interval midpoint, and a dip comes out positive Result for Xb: 1.3 Ang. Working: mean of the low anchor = 3.56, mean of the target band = 3.54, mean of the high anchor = 3.68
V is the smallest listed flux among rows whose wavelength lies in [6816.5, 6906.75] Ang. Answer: 3.25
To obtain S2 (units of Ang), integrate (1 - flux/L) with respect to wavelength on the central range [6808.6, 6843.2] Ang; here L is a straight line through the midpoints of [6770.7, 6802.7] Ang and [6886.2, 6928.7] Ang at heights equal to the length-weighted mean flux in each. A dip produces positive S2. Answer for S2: -0.4 Ang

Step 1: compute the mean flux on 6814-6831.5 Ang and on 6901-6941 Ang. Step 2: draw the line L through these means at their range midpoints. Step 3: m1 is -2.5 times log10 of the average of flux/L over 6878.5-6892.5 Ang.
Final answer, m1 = 0.05 mag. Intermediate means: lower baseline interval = 3.68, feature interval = 3.45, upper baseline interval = 3.58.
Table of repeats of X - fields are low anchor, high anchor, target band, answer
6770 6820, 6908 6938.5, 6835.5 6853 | 0.02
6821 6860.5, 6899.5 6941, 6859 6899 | 0.03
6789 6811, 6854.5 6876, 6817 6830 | -0.02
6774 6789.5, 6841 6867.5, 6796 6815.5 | -0.03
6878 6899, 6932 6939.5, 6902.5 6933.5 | -0.04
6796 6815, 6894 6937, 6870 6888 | 0.05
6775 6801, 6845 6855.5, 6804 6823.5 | -0.01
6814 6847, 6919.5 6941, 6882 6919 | 0.03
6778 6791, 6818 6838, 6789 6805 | -0.03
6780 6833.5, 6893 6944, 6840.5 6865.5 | 0.00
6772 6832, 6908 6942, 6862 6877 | 0.02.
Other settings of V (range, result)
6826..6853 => 3.4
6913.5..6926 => 3.67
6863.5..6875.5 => 3.29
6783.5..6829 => 3.42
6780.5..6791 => 3.31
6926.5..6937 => 3.35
